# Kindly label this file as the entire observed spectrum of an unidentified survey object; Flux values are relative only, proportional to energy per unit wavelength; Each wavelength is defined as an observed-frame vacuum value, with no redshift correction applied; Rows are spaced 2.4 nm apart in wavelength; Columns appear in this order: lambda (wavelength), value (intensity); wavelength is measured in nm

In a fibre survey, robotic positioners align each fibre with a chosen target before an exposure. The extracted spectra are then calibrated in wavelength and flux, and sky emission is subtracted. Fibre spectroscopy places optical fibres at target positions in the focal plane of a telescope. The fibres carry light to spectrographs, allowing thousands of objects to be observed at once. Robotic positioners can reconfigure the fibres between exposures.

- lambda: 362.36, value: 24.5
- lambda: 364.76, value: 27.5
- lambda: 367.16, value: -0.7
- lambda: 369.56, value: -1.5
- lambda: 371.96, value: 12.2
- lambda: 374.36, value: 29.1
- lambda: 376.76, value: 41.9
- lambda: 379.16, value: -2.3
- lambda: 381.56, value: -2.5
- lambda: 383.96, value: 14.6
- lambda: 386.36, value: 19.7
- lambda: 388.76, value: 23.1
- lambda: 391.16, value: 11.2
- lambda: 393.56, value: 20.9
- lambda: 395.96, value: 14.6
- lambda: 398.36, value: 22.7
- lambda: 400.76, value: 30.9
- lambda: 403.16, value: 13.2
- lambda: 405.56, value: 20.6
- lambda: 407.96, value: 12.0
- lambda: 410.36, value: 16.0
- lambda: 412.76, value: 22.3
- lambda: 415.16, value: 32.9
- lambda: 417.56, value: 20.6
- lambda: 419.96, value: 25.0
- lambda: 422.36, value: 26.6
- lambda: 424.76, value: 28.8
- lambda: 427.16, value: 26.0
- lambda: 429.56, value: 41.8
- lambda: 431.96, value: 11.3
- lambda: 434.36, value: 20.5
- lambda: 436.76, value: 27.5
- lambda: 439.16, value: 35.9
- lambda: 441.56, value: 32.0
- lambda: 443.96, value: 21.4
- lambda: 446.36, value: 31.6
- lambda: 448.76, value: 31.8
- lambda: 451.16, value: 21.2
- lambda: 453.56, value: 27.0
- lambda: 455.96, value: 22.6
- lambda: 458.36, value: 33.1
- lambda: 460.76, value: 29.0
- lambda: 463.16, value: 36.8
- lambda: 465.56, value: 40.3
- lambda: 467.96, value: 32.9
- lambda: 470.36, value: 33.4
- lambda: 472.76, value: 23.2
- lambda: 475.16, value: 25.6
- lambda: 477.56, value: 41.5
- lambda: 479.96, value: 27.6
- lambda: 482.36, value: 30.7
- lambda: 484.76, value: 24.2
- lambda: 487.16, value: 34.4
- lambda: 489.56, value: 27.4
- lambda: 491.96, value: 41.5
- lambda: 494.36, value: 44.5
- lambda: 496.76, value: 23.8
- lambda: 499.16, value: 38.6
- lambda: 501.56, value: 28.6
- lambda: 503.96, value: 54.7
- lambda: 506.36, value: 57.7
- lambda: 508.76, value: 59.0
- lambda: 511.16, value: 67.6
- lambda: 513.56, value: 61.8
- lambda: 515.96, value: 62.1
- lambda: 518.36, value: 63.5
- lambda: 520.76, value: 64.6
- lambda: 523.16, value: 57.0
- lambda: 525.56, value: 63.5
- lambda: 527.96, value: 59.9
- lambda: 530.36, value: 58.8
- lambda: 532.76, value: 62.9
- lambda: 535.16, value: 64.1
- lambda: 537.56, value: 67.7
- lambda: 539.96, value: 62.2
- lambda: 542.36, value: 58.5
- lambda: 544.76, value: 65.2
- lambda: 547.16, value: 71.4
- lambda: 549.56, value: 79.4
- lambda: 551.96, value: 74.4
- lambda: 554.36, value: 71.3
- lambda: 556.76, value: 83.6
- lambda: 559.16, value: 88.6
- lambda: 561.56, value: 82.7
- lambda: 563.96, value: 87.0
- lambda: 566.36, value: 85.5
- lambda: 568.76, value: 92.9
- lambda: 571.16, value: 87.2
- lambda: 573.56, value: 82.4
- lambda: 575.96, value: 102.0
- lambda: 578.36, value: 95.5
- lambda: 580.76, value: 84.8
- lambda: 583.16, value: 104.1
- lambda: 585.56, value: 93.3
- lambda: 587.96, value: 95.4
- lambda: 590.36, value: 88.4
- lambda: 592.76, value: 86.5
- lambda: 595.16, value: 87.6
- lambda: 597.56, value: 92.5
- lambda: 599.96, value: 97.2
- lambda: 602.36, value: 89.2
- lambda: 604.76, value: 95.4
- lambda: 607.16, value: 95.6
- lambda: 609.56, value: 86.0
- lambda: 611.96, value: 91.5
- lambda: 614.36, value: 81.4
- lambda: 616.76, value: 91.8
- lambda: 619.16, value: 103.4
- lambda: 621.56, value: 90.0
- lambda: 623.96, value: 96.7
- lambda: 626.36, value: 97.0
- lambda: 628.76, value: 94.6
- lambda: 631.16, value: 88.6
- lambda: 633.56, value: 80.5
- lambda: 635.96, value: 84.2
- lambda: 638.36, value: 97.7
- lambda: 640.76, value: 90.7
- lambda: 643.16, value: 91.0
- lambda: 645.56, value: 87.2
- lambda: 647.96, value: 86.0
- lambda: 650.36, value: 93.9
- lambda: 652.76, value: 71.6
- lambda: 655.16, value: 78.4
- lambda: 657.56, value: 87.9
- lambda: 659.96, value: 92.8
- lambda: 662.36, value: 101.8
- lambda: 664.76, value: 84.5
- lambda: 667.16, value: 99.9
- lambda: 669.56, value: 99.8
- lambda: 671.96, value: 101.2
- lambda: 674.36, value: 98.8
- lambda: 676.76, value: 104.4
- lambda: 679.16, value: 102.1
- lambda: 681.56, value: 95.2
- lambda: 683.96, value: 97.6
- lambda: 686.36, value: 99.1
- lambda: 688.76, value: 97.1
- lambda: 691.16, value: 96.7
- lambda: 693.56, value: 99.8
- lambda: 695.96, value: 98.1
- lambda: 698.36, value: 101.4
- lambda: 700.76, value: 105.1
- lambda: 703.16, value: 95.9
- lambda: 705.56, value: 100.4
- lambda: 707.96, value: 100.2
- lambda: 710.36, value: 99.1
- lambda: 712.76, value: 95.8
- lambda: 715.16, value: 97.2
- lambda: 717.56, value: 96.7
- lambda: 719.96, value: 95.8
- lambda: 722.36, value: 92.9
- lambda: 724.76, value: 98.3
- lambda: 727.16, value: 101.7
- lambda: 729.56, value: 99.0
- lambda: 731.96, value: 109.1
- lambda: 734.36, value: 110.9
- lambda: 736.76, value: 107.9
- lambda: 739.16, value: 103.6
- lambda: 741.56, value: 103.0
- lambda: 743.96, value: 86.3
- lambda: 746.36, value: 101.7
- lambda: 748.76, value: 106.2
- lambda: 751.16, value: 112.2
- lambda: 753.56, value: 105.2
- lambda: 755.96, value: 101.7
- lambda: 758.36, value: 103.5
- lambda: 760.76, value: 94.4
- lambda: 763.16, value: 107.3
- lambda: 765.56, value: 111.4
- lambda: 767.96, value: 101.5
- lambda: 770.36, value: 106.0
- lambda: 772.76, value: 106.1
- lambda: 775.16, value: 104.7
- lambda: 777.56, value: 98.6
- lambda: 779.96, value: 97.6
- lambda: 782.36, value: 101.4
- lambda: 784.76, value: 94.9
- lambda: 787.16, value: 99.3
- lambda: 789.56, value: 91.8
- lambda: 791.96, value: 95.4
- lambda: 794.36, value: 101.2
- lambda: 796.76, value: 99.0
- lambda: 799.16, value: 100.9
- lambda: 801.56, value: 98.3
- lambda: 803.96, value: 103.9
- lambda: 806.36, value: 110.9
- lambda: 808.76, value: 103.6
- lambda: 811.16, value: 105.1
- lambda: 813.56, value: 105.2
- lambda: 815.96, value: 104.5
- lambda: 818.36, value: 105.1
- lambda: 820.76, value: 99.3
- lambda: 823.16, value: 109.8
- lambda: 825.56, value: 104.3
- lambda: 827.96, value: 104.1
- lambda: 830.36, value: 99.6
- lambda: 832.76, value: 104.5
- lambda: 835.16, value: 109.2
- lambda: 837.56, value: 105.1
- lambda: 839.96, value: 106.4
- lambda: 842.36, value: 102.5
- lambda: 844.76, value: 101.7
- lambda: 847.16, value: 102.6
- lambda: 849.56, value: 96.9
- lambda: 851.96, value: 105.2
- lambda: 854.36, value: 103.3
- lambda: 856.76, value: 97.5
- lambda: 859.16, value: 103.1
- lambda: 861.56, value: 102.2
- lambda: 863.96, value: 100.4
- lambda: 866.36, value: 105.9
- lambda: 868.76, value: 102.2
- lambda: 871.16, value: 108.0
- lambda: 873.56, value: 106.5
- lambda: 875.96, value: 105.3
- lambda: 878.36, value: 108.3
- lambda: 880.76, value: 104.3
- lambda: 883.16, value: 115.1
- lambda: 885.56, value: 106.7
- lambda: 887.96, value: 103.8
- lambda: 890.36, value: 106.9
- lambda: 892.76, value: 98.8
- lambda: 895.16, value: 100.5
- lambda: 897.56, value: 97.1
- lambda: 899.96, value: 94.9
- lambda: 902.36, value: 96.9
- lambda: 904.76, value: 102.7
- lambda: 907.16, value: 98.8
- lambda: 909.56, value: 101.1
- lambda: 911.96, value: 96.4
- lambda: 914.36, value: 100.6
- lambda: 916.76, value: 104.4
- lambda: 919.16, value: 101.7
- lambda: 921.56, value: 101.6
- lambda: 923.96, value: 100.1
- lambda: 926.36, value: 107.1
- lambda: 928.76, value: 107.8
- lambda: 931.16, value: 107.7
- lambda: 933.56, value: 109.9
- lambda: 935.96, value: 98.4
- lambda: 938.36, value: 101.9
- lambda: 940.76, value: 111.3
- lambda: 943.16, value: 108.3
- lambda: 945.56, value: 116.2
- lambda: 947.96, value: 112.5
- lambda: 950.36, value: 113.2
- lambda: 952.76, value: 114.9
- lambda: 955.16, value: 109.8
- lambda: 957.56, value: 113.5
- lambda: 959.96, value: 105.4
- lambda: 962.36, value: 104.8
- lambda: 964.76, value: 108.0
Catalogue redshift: 0.262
